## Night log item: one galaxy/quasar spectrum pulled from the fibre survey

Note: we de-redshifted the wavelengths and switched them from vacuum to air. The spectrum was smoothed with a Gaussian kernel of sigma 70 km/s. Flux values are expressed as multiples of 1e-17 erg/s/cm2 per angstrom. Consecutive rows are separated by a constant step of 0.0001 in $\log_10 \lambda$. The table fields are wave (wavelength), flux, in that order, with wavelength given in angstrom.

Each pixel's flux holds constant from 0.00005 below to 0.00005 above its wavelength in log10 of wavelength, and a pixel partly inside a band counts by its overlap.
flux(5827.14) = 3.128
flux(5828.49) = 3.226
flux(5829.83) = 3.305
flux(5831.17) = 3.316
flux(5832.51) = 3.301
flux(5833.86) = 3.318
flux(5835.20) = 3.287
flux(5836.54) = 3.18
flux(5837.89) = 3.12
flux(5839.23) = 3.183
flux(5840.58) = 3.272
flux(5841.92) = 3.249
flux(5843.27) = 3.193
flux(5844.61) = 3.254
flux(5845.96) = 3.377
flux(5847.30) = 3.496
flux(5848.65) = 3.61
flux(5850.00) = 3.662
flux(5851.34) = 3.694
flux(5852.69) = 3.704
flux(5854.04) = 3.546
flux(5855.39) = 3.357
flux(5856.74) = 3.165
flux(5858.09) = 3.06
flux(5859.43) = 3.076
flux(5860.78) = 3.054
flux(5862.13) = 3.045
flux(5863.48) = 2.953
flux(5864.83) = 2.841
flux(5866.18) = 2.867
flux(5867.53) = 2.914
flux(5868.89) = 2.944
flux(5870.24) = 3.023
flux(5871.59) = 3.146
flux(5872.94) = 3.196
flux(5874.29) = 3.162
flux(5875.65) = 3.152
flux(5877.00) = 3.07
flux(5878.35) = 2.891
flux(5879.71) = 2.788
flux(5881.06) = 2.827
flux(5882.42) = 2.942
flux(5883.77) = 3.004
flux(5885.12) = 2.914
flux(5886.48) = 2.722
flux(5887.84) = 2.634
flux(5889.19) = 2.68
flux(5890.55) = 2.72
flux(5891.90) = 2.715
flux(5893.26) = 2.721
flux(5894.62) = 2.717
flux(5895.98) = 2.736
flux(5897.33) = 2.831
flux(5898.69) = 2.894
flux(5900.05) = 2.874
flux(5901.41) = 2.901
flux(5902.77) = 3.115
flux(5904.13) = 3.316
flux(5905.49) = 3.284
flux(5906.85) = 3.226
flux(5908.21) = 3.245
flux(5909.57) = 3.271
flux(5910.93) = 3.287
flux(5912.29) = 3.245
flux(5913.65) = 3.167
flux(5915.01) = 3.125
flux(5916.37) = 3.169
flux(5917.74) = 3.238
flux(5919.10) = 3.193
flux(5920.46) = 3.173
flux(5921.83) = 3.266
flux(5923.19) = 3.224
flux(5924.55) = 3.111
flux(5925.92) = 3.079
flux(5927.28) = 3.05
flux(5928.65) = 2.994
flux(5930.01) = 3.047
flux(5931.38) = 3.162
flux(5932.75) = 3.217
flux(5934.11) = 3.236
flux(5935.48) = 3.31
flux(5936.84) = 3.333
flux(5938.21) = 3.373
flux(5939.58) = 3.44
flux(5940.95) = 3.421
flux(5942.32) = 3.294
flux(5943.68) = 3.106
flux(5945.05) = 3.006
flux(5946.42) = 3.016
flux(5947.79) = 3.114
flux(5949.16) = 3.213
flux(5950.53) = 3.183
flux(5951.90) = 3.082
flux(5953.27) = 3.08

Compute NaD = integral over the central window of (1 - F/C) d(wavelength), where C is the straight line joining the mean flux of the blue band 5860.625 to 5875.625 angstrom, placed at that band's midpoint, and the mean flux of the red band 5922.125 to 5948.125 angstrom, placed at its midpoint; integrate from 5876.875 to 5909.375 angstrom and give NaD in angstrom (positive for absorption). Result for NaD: 1.81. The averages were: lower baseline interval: 3.02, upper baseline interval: 3.19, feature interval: 2.91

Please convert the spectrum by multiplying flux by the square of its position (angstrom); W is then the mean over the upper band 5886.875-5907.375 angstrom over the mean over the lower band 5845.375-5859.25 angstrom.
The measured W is 0.8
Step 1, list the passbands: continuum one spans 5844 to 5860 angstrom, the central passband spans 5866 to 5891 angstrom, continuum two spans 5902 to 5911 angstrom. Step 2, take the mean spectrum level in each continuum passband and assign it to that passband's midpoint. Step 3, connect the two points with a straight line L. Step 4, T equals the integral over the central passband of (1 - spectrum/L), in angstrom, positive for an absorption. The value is 3.0 angstrom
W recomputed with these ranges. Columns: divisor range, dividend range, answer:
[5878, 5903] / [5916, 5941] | 1.15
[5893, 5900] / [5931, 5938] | 1.18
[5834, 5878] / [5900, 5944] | 1.02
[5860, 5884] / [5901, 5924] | 1.09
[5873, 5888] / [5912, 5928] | 1.09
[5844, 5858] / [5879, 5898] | 0.81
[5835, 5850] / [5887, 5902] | 0.85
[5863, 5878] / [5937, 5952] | 1.09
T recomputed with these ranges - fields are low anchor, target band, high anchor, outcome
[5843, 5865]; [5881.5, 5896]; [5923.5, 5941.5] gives 2.2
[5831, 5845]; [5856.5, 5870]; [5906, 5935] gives 1.0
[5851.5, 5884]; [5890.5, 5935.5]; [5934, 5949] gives 1.3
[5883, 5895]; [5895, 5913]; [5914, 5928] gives -0.8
